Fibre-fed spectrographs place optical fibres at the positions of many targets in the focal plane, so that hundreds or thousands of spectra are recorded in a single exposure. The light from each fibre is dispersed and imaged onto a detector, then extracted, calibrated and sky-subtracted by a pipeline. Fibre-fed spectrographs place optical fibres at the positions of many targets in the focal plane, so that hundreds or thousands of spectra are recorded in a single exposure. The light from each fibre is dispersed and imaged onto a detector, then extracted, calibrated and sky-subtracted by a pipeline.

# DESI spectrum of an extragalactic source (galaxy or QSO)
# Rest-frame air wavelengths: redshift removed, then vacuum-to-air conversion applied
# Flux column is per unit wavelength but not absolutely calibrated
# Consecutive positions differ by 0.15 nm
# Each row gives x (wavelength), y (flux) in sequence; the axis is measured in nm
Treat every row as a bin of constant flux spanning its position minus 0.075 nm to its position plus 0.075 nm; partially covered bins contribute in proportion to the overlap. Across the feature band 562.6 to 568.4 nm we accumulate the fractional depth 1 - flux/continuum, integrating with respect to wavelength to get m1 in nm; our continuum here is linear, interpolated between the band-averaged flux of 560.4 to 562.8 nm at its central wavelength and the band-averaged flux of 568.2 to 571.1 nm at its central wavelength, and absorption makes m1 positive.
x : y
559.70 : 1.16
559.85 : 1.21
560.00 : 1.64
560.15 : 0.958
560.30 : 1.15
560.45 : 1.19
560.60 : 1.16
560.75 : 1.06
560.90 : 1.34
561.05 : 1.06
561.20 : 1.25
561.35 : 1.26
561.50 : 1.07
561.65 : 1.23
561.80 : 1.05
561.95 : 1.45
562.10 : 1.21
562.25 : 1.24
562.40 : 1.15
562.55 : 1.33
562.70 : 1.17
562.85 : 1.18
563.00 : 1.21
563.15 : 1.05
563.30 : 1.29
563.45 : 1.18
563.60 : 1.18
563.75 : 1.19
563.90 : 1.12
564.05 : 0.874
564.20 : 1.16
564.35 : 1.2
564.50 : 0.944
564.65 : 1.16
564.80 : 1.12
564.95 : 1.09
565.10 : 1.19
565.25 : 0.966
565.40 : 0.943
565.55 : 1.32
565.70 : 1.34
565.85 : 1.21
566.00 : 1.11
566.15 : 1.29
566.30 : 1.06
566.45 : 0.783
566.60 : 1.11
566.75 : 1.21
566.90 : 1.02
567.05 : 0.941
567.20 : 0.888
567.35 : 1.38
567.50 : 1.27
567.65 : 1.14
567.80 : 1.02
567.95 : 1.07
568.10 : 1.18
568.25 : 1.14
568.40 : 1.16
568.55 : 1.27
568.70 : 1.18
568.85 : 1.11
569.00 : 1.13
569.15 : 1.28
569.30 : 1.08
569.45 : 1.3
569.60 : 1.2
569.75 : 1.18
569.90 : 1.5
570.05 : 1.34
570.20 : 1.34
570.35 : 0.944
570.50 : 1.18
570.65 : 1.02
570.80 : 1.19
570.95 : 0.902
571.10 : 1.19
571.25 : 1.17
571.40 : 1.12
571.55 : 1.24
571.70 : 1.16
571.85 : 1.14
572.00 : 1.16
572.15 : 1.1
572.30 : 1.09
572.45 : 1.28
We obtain 0.33 nm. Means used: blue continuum 1.2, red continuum 1.18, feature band 1.13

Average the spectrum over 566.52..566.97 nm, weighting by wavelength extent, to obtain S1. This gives 1.11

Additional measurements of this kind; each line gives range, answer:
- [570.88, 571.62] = 1.13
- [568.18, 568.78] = 1.19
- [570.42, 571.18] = 1.1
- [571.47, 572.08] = 1.17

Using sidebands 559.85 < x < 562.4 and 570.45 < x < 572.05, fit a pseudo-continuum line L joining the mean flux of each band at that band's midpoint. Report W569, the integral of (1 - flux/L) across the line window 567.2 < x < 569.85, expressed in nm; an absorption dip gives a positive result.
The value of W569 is -0.06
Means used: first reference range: 1.21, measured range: 1.18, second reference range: 1.13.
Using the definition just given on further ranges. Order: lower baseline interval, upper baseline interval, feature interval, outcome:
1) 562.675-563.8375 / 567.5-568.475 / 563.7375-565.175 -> 0.08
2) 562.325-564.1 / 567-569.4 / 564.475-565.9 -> 0.03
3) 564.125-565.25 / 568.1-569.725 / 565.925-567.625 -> 0.08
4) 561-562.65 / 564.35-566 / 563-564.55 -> 0.05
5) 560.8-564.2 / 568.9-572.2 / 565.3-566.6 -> 0.06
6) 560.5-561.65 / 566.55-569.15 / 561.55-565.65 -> 0.02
